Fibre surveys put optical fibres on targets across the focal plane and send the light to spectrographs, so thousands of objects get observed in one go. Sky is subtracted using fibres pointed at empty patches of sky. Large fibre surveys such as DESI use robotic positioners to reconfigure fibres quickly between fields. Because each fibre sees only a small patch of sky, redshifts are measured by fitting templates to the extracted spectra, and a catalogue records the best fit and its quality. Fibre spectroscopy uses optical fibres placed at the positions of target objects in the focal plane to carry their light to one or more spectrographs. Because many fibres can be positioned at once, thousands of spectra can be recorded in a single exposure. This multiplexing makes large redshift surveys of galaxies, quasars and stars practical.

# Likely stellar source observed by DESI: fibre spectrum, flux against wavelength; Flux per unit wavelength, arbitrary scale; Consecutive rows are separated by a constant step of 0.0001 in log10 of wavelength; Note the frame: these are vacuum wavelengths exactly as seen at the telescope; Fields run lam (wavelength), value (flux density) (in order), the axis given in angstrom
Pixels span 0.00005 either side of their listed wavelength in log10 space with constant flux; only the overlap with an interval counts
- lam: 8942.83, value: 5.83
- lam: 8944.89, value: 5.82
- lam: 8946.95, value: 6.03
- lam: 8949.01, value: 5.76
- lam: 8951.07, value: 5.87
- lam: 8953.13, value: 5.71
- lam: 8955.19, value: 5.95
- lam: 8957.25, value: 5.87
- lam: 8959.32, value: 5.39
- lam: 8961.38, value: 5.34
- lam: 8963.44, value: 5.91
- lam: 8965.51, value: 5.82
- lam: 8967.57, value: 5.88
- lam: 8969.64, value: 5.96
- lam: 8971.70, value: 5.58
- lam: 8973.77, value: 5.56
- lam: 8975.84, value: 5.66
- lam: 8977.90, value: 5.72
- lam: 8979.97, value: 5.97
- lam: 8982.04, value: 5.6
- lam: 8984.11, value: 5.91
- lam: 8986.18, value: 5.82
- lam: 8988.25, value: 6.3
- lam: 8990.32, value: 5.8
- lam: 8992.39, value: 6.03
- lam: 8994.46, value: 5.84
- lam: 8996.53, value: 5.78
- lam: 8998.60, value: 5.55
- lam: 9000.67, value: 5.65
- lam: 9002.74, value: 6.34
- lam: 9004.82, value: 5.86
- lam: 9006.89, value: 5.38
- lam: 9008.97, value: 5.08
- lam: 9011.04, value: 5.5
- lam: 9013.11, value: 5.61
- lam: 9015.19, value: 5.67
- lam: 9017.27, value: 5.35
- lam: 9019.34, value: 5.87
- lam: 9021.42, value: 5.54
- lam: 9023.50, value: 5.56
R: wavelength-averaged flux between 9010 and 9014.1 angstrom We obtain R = 5.57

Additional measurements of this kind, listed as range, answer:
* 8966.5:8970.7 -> 5.92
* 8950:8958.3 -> 5.85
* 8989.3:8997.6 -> 5.86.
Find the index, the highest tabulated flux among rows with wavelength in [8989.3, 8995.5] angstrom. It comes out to 6.03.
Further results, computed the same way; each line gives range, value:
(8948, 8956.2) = 5.95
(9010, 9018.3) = 5.67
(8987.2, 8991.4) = 6.3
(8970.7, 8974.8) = 5.58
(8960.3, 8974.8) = 5.96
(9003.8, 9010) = 5.86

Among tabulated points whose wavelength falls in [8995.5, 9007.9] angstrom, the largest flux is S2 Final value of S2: 6.34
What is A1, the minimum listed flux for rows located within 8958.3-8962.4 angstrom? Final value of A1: 5.34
